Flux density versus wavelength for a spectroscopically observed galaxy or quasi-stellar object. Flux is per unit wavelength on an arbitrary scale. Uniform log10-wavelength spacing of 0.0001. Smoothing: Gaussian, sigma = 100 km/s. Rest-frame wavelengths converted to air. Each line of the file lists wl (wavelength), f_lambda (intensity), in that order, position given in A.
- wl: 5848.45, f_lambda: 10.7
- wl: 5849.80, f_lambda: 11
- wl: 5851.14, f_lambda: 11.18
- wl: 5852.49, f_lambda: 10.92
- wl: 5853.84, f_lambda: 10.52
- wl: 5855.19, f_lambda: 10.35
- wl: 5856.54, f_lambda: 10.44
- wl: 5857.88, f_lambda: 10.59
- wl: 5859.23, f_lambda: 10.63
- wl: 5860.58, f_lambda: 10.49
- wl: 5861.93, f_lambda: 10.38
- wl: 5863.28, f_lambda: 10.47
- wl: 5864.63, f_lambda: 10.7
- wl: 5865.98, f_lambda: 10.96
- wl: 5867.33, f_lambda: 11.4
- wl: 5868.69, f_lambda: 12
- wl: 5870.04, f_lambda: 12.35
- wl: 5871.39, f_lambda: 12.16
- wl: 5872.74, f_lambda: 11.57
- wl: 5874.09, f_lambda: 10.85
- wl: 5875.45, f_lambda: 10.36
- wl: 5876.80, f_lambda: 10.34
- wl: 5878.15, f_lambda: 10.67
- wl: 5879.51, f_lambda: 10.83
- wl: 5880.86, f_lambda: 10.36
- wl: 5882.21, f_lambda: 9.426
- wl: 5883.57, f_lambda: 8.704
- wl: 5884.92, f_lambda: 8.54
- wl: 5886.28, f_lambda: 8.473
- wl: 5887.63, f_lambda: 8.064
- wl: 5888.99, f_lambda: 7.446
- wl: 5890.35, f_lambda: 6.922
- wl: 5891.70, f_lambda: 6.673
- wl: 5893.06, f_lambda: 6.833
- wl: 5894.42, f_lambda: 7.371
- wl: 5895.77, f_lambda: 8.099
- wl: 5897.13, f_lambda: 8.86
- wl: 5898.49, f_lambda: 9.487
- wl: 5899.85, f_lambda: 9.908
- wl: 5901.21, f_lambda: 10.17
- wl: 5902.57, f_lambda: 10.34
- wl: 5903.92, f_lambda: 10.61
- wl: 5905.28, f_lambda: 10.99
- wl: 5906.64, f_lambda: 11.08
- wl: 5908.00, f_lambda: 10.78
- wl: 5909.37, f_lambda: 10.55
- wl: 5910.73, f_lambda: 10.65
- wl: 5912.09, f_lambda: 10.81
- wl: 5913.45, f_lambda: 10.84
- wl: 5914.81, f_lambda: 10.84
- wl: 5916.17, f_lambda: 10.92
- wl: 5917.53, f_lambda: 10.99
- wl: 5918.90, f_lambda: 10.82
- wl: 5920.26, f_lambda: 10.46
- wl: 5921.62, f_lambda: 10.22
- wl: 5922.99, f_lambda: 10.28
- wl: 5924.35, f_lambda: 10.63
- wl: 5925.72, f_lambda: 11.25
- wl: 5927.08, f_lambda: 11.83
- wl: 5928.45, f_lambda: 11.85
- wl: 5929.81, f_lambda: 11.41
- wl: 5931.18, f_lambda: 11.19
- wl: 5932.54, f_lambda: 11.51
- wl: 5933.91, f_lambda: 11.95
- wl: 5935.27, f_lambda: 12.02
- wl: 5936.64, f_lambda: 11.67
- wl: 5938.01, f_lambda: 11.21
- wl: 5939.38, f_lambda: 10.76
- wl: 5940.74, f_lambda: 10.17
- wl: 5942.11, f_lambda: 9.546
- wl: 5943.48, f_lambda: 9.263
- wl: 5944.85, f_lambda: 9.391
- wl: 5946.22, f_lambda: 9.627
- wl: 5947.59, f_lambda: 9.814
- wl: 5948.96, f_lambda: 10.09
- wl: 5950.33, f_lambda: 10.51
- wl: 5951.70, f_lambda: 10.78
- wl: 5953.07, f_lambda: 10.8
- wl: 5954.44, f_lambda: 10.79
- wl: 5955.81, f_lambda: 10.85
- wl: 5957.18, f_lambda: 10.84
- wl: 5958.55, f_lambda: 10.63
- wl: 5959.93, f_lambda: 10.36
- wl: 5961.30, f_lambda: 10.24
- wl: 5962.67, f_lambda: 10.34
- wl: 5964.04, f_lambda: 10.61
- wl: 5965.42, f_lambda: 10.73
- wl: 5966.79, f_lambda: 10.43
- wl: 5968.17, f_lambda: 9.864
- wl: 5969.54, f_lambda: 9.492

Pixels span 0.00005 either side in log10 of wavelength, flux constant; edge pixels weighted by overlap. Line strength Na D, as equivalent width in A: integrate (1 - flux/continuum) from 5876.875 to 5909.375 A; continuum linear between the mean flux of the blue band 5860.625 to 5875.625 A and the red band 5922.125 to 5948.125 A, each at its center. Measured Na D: 5.4 A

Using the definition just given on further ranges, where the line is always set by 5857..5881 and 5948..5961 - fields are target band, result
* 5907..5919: 0.0 A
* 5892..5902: 2.0 A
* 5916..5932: -0.4 A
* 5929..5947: -0.1 A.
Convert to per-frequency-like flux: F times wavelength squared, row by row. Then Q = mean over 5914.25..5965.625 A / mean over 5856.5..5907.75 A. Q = 1.11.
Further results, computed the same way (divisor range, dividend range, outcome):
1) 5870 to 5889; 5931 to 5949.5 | 1.08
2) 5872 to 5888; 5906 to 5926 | 1.10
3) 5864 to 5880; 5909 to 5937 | 1.01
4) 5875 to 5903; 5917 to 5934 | 1.26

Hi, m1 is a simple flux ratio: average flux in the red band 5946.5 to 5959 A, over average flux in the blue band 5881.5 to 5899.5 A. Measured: 1.30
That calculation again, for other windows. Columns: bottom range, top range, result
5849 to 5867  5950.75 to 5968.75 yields 0.99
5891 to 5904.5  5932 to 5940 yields 1.31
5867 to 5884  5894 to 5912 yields 0.92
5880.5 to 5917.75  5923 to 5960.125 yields 1.14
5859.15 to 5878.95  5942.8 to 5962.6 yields 0.93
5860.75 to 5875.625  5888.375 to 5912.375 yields 0.83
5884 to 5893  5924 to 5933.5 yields 1.49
